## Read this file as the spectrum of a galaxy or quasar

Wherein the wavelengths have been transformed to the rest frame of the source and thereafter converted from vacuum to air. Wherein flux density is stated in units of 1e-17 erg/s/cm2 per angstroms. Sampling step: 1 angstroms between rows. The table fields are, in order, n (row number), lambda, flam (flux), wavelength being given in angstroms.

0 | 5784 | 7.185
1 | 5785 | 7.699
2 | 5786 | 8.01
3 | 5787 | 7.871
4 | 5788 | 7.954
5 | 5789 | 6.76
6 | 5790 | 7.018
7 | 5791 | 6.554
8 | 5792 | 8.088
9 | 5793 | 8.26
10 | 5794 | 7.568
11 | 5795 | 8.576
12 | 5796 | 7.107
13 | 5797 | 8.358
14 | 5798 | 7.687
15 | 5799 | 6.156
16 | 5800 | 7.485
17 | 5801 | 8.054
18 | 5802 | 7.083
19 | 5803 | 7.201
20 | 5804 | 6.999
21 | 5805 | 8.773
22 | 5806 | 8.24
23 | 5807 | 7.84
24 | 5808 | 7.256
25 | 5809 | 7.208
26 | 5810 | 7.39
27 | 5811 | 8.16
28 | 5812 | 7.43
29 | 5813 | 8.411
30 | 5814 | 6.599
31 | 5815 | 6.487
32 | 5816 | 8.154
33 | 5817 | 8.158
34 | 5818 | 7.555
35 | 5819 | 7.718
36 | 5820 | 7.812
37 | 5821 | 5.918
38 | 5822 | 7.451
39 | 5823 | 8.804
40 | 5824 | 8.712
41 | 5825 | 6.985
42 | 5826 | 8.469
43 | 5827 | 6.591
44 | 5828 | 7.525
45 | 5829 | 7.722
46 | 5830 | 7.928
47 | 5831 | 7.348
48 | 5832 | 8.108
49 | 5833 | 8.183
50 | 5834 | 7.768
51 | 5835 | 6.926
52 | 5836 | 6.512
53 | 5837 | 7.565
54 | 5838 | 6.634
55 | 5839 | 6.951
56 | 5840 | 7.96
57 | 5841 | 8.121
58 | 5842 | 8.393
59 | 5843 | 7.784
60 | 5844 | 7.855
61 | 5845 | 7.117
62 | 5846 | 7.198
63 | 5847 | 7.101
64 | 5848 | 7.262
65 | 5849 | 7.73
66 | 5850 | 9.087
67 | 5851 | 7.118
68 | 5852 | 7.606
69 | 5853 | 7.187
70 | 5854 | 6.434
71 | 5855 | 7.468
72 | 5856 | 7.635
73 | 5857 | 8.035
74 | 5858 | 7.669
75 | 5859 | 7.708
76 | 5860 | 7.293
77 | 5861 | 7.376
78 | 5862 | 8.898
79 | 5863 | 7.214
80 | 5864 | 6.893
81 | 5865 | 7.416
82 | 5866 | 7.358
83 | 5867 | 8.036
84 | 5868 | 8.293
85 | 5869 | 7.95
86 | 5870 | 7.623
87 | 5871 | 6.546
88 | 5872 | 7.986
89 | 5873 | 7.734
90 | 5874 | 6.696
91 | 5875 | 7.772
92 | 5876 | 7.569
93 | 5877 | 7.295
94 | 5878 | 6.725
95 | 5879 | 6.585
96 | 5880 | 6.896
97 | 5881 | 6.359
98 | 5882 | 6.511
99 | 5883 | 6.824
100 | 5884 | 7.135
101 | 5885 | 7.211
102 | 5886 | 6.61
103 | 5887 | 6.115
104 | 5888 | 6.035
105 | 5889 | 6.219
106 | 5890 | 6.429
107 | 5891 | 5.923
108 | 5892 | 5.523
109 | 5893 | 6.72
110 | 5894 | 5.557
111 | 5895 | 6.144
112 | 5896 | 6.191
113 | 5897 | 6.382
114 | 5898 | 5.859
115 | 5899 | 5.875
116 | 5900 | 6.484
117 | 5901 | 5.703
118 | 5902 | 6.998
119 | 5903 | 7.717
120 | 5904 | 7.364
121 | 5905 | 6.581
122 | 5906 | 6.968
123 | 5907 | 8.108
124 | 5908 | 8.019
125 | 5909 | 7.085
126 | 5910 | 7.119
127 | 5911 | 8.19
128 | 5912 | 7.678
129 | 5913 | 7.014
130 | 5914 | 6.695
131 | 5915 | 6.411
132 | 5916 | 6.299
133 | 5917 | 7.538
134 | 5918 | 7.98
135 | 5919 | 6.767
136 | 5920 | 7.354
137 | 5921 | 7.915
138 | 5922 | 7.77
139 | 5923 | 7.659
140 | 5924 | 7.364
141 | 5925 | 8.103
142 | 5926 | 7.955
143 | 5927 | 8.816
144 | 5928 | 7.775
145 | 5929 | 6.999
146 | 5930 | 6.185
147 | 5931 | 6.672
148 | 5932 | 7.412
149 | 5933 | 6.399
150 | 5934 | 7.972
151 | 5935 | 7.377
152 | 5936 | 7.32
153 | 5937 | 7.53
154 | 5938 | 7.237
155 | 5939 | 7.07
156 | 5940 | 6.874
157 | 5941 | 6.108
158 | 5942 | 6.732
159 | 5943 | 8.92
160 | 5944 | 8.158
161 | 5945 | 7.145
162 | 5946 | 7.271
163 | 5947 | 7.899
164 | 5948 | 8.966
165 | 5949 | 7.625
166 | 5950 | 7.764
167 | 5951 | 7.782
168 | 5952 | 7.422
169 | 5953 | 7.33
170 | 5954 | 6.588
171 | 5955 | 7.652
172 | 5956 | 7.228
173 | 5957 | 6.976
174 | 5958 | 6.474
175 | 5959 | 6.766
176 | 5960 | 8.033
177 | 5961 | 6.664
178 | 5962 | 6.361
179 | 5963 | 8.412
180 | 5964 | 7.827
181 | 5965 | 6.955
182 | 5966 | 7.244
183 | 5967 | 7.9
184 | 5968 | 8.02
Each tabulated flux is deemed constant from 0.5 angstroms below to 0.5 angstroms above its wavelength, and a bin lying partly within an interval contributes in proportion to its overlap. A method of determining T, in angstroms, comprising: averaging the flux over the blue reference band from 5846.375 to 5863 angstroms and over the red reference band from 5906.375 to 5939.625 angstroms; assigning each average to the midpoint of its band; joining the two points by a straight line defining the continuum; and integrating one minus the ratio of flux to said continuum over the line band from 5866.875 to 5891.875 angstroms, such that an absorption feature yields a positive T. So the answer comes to 1.8 angstroms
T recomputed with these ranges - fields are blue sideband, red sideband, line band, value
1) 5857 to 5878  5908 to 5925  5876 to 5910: 3.72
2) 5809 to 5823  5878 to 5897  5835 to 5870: -3.06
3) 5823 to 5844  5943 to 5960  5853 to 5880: 0.53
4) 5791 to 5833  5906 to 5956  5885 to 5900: 2.66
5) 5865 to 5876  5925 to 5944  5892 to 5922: 2.15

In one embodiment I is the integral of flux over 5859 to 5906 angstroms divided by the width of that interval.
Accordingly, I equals 6.89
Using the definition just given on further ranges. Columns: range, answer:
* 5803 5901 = 7.28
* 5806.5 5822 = 7.47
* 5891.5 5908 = 6.56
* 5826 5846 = 7.54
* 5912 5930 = 7.41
